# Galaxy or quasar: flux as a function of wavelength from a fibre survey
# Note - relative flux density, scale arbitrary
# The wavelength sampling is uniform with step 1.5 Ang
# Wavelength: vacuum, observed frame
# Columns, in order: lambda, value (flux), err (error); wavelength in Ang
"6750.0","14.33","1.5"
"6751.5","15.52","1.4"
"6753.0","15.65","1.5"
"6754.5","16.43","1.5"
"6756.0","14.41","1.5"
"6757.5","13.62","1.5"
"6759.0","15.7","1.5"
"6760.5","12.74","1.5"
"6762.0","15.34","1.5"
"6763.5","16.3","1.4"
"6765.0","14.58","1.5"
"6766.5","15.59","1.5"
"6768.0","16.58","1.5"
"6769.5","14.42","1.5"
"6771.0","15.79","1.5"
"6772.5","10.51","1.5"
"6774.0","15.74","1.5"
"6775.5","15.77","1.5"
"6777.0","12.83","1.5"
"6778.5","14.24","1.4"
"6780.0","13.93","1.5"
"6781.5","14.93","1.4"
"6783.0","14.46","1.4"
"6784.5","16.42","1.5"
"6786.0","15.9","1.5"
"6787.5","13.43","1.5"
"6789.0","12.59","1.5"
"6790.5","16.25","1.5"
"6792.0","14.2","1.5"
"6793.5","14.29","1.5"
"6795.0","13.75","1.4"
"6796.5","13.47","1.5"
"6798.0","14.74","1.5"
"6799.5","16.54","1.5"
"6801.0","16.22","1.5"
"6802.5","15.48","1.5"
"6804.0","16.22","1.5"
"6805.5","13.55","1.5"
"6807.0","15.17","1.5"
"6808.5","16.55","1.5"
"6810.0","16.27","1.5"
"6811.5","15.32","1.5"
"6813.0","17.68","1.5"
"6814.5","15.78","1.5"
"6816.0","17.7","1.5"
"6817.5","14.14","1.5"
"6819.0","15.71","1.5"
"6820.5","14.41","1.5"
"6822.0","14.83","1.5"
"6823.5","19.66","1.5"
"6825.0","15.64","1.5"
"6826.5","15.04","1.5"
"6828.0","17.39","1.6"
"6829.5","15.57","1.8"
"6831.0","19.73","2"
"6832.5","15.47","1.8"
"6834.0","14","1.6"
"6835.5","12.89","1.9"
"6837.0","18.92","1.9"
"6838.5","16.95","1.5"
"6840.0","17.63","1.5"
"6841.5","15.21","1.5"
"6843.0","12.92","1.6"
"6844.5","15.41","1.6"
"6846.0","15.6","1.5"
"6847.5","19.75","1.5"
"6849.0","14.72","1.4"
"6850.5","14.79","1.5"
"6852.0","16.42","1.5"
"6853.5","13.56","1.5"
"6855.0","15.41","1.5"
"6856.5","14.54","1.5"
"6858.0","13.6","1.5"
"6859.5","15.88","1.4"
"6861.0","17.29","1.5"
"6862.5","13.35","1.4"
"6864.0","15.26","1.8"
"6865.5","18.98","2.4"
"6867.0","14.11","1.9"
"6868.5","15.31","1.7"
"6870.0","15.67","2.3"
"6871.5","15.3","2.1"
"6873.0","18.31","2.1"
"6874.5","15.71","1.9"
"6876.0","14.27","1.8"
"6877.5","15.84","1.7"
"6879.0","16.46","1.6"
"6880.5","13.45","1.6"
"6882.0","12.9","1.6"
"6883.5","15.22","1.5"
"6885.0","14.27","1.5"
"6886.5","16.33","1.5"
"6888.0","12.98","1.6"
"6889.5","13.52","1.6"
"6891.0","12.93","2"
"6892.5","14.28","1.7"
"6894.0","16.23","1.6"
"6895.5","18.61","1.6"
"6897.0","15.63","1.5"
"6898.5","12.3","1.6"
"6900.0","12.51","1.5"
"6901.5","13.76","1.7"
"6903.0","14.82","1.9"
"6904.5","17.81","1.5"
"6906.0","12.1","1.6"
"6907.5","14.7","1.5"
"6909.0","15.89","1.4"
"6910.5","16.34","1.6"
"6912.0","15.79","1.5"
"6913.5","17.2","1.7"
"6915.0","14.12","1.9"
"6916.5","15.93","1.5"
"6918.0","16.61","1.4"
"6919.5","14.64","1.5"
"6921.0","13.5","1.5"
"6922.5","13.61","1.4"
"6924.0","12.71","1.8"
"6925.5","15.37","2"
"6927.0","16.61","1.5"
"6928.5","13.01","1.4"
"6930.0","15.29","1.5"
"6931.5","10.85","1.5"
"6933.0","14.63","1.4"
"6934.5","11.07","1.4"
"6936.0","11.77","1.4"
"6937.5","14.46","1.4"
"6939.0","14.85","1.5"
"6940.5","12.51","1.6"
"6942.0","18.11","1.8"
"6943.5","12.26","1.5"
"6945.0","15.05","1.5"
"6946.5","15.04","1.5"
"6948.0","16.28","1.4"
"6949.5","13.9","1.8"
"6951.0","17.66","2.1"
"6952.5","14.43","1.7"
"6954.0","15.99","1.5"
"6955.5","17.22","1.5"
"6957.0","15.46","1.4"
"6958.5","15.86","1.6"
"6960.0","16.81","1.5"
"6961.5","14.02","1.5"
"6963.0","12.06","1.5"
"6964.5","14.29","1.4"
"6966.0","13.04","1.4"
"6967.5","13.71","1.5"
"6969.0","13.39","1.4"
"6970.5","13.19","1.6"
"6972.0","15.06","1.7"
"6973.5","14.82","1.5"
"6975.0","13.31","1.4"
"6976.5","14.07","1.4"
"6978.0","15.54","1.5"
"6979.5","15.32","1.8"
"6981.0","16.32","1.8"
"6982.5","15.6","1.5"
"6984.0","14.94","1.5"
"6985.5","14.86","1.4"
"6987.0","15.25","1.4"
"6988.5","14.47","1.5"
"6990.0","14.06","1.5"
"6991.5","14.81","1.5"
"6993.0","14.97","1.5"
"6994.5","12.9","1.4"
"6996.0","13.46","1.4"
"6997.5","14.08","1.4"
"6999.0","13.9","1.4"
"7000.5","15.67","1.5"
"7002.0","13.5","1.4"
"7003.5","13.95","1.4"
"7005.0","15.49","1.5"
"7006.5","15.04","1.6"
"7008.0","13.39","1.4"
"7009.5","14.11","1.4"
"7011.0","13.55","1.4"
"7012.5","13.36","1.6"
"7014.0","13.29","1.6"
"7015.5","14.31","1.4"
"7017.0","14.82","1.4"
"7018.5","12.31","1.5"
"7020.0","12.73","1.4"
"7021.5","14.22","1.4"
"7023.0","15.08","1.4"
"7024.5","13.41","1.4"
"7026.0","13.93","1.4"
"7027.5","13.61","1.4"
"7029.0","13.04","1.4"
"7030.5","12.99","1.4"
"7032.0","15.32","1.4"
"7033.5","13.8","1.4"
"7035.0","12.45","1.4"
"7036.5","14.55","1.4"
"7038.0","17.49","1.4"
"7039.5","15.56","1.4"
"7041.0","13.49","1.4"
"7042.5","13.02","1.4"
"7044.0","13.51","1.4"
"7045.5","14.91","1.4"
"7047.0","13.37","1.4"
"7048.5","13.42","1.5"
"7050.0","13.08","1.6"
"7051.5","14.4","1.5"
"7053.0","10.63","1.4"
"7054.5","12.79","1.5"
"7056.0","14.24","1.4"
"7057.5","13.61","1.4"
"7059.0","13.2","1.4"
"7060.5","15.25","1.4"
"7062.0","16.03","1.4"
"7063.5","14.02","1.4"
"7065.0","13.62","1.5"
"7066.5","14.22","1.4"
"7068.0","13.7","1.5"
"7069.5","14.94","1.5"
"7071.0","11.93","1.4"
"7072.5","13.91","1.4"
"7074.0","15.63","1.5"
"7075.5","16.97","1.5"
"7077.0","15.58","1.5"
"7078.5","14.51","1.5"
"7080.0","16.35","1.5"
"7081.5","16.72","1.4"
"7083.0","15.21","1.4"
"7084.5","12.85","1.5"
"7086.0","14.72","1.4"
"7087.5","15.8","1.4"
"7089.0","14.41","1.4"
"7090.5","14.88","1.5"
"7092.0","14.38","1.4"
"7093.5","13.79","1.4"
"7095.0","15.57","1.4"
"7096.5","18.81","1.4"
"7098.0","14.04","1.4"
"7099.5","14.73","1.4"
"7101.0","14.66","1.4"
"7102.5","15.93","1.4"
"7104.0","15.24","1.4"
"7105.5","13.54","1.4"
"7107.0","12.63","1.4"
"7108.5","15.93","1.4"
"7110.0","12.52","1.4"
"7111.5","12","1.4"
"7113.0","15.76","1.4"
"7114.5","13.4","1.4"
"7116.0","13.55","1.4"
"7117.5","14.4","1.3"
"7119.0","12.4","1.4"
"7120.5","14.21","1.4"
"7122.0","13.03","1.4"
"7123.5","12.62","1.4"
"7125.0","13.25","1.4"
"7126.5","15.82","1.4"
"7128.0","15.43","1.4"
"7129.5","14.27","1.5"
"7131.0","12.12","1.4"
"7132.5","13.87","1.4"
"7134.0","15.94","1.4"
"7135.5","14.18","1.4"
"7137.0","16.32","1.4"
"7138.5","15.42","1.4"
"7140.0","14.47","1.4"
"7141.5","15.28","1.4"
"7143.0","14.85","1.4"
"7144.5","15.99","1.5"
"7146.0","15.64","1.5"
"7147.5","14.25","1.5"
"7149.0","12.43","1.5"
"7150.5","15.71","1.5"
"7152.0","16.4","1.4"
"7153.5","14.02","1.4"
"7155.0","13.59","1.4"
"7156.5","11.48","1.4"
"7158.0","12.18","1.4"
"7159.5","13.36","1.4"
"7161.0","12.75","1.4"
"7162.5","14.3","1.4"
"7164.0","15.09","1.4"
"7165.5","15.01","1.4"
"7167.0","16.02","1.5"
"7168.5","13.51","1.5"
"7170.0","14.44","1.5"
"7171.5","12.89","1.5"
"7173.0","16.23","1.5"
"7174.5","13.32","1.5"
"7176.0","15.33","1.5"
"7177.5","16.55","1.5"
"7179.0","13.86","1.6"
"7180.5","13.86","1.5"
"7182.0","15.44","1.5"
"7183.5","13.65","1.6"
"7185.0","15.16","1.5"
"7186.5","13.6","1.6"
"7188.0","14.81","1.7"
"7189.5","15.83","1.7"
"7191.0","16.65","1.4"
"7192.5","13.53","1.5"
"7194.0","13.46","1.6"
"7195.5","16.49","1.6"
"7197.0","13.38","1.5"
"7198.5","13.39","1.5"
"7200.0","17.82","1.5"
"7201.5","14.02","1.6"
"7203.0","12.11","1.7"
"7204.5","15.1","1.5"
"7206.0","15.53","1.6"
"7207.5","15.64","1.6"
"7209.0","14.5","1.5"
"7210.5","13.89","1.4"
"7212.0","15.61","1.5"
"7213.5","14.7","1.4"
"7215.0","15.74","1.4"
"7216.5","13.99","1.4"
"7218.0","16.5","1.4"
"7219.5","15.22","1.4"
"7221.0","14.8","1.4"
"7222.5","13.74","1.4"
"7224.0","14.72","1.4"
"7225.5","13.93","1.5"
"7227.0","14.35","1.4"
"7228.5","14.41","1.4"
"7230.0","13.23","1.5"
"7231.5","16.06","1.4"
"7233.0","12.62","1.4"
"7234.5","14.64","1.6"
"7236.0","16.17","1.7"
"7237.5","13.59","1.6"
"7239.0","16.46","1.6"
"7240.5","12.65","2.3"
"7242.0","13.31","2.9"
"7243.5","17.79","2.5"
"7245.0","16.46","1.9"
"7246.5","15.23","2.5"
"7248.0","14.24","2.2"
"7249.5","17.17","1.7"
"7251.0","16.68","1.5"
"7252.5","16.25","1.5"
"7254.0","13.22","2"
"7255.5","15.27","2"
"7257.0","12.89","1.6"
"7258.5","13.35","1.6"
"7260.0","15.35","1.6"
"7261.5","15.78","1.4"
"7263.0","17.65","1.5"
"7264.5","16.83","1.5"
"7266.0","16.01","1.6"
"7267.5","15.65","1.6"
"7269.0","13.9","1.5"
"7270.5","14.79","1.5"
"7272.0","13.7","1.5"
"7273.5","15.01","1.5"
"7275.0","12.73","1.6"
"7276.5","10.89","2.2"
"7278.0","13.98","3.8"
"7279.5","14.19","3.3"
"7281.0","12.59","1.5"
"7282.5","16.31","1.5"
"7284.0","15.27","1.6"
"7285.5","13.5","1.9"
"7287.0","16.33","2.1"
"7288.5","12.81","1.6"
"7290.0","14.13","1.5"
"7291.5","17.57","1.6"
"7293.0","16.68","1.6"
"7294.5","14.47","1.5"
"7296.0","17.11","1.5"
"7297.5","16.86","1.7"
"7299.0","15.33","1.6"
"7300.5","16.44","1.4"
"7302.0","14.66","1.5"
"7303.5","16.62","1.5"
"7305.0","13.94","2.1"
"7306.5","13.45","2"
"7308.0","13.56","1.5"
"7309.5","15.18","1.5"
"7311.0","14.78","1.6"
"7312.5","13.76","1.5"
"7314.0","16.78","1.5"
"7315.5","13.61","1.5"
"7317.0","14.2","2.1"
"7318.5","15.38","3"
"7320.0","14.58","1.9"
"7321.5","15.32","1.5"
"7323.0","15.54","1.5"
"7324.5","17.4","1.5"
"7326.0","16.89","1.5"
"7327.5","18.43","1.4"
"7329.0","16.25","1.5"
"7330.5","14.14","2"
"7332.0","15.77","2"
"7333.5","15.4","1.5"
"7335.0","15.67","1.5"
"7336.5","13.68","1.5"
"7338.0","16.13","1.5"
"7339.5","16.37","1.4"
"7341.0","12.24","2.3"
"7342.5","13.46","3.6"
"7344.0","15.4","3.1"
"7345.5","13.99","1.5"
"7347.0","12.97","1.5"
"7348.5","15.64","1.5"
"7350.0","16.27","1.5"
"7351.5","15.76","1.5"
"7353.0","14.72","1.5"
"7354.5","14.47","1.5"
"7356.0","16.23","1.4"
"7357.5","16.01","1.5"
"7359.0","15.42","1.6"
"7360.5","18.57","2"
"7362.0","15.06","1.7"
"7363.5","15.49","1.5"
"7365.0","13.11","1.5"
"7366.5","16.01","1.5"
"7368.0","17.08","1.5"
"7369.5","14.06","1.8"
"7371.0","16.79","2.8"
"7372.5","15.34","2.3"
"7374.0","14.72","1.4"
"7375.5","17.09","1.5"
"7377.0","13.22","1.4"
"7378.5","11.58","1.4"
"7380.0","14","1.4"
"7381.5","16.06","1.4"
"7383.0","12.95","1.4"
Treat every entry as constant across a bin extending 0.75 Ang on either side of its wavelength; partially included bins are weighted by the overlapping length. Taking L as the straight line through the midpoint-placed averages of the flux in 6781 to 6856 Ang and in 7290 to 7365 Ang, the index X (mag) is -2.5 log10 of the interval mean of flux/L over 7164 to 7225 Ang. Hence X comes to 0.05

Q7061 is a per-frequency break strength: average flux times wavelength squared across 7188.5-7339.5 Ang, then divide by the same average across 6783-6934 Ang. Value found 1.10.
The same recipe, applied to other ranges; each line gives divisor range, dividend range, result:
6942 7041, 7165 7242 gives 1.08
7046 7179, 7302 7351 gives 1.11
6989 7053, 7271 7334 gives 1.16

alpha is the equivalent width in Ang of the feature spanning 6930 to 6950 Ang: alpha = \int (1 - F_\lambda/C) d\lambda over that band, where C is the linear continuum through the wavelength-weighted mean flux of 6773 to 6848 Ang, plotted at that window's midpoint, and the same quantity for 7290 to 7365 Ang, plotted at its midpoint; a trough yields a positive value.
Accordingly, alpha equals 1.9 Ang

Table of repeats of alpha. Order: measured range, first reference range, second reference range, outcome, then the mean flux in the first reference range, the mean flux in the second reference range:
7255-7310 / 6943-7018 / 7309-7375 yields 1.1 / 14.6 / 15.3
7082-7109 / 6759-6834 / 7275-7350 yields 0.5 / 15.3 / 15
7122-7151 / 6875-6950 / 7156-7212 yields -0.2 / 14.6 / 14.5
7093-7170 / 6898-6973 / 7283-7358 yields 2.8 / 14.6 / 15.2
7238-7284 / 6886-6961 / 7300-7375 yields 0.9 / 14.8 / 15.3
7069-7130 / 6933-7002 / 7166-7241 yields 0.3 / 14.6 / 14.7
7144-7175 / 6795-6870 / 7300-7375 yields 2.4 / 15.7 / 15.3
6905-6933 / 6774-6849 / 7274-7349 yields 1.3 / 15.5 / 15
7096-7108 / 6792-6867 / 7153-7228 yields -0.1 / 15.7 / 14.5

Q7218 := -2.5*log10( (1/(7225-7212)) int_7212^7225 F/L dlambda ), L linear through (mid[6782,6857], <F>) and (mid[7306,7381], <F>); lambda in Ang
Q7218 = 0.022 mag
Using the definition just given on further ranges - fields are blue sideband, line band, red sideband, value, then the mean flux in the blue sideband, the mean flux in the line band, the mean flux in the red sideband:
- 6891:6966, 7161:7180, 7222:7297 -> 0.014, 14.7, 14.6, 14.8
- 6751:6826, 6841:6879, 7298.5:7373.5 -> -0.025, 15.1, 15.5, 15.3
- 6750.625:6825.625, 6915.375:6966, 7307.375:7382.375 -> 0.042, 15.1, 14.6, 15.2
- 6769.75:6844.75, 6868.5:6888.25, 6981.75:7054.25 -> -0.021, 15.3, 15.2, 14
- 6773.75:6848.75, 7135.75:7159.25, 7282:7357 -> 0.060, 15.5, 14.5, 15.2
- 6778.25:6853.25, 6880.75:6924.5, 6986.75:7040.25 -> 0.014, 15.6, 14.7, 14.1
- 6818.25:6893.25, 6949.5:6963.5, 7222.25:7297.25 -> -0.011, 15.5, 15.5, 14.9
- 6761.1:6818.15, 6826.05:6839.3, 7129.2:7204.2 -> -0.087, 15.1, 16.2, 14.5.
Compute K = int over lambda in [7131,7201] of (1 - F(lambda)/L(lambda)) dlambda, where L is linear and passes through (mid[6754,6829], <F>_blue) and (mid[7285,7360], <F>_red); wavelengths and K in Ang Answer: 3.0 Ang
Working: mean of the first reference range 15.2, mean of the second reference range 15.2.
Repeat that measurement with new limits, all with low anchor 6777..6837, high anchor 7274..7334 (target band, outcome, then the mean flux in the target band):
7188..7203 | 0.3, 14.8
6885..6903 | 1.0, 14.5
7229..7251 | 0.1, 15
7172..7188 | 0.5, 14.7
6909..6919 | -0.4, 16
